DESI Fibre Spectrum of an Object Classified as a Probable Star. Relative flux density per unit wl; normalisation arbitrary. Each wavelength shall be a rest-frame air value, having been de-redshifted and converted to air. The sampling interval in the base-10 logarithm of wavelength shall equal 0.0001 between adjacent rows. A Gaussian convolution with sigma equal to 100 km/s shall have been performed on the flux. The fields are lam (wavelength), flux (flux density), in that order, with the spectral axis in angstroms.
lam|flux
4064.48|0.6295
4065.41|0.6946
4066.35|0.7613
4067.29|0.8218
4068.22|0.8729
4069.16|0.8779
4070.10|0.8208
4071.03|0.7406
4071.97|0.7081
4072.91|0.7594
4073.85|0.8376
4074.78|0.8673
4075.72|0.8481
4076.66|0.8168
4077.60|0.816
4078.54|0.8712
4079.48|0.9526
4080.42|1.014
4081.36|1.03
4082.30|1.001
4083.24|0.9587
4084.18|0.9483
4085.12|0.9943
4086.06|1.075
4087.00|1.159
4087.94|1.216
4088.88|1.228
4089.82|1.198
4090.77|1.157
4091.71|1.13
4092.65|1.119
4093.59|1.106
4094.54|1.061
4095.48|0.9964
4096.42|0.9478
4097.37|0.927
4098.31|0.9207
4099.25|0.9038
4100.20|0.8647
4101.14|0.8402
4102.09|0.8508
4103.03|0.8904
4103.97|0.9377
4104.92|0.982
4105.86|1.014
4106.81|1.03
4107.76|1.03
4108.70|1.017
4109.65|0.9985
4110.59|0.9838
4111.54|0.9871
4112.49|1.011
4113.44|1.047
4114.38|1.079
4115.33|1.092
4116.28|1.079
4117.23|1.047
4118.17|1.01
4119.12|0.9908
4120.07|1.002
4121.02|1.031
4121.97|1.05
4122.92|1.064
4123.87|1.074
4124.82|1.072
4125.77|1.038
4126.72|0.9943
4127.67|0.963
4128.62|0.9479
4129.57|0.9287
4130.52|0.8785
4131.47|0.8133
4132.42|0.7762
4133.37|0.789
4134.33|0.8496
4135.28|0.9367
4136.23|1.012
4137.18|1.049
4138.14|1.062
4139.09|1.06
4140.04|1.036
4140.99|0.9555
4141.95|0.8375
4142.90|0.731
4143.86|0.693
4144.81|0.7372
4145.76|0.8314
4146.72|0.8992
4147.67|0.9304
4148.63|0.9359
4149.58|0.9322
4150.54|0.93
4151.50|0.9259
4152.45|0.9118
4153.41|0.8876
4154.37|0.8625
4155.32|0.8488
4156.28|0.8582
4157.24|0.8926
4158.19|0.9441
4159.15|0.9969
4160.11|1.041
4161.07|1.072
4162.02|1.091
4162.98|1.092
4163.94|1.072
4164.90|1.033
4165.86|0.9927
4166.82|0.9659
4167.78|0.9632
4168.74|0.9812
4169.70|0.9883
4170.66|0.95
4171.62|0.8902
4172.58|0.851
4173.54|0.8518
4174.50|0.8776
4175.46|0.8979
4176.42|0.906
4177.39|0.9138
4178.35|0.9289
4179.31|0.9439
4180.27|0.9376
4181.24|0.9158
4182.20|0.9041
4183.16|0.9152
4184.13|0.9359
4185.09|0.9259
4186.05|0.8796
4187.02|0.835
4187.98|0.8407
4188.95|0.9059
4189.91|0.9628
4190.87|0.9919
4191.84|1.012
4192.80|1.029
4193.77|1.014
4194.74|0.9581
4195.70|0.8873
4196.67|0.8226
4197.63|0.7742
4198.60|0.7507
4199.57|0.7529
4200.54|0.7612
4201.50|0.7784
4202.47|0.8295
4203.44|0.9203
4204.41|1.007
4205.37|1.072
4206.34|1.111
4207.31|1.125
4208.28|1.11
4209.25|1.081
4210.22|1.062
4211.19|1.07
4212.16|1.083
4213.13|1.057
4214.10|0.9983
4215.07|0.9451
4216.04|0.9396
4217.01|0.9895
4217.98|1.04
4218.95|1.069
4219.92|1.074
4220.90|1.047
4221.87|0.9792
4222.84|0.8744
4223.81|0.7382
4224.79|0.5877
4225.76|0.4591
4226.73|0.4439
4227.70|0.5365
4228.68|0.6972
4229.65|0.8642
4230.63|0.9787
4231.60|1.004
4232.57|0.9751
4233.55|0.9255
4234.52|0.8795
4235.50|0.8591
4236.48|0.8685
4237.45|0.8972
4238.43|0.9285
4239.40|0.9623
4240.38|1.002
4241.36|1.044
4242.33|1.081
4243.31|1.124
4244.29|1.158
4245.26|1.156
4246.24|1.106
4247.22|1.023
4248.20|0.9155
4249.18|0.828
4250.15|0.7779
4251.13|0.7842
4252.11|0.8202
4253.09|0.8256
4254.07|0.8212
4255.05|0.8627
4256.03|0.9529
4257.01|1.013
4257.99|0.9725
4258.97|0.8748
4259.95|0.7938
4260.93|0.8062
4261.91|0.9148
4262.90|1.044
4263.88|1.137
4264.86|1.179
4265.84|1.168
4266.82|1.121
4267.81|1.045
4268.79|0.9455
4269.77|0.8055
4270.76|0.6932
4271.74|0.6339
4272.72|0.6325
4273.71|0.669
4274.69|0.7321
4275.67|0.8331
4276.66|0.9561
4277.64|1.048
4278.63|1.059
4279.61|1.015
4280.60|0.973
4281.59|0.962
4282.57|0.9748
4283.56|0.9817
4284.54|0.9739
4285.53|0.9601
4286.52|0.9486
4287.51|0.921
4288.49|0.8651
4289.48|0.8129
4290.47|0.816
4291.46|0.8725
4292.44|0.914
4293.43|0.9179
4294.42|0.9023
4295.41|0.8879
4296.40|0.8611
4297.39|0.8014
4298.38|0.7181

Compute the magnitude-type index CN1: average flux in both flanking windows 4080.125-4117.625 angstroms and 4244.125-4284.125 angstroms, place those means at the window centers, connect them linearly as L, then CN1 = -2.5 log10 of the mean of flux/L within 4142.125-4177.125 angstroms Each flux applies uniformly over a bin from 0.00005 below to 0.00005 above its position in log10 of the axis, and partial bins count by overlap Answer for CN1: 0.07 mag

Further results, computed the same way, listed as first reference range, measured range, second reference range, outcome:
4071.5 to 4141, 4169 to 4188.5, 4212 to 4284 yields 0.05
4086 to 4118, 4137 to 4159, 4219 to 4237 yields 0.06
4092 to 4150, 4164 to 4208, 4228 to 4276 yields 0.02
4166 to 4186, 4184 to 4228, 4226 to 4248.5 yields 0.01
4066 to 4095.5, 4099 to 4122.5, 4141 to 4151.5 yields -0.09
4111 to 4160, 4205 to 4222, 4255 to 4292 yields -0.13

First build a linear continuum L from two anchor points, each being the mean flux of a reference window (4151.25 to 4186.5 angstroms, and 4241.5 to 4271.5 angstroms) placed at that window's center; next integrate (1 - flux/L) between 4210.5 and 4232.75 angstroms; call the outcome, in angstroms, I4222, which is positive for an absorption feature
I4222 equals 1.4 angstroms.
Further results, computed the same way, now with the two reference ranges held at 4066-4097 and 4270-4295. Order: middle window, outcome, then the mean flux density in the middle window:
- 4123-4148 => 0.5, 0.921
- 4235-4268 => -2.6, 0.966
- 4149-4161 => 0.1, 0.924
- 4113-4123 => -1.0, 1.04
